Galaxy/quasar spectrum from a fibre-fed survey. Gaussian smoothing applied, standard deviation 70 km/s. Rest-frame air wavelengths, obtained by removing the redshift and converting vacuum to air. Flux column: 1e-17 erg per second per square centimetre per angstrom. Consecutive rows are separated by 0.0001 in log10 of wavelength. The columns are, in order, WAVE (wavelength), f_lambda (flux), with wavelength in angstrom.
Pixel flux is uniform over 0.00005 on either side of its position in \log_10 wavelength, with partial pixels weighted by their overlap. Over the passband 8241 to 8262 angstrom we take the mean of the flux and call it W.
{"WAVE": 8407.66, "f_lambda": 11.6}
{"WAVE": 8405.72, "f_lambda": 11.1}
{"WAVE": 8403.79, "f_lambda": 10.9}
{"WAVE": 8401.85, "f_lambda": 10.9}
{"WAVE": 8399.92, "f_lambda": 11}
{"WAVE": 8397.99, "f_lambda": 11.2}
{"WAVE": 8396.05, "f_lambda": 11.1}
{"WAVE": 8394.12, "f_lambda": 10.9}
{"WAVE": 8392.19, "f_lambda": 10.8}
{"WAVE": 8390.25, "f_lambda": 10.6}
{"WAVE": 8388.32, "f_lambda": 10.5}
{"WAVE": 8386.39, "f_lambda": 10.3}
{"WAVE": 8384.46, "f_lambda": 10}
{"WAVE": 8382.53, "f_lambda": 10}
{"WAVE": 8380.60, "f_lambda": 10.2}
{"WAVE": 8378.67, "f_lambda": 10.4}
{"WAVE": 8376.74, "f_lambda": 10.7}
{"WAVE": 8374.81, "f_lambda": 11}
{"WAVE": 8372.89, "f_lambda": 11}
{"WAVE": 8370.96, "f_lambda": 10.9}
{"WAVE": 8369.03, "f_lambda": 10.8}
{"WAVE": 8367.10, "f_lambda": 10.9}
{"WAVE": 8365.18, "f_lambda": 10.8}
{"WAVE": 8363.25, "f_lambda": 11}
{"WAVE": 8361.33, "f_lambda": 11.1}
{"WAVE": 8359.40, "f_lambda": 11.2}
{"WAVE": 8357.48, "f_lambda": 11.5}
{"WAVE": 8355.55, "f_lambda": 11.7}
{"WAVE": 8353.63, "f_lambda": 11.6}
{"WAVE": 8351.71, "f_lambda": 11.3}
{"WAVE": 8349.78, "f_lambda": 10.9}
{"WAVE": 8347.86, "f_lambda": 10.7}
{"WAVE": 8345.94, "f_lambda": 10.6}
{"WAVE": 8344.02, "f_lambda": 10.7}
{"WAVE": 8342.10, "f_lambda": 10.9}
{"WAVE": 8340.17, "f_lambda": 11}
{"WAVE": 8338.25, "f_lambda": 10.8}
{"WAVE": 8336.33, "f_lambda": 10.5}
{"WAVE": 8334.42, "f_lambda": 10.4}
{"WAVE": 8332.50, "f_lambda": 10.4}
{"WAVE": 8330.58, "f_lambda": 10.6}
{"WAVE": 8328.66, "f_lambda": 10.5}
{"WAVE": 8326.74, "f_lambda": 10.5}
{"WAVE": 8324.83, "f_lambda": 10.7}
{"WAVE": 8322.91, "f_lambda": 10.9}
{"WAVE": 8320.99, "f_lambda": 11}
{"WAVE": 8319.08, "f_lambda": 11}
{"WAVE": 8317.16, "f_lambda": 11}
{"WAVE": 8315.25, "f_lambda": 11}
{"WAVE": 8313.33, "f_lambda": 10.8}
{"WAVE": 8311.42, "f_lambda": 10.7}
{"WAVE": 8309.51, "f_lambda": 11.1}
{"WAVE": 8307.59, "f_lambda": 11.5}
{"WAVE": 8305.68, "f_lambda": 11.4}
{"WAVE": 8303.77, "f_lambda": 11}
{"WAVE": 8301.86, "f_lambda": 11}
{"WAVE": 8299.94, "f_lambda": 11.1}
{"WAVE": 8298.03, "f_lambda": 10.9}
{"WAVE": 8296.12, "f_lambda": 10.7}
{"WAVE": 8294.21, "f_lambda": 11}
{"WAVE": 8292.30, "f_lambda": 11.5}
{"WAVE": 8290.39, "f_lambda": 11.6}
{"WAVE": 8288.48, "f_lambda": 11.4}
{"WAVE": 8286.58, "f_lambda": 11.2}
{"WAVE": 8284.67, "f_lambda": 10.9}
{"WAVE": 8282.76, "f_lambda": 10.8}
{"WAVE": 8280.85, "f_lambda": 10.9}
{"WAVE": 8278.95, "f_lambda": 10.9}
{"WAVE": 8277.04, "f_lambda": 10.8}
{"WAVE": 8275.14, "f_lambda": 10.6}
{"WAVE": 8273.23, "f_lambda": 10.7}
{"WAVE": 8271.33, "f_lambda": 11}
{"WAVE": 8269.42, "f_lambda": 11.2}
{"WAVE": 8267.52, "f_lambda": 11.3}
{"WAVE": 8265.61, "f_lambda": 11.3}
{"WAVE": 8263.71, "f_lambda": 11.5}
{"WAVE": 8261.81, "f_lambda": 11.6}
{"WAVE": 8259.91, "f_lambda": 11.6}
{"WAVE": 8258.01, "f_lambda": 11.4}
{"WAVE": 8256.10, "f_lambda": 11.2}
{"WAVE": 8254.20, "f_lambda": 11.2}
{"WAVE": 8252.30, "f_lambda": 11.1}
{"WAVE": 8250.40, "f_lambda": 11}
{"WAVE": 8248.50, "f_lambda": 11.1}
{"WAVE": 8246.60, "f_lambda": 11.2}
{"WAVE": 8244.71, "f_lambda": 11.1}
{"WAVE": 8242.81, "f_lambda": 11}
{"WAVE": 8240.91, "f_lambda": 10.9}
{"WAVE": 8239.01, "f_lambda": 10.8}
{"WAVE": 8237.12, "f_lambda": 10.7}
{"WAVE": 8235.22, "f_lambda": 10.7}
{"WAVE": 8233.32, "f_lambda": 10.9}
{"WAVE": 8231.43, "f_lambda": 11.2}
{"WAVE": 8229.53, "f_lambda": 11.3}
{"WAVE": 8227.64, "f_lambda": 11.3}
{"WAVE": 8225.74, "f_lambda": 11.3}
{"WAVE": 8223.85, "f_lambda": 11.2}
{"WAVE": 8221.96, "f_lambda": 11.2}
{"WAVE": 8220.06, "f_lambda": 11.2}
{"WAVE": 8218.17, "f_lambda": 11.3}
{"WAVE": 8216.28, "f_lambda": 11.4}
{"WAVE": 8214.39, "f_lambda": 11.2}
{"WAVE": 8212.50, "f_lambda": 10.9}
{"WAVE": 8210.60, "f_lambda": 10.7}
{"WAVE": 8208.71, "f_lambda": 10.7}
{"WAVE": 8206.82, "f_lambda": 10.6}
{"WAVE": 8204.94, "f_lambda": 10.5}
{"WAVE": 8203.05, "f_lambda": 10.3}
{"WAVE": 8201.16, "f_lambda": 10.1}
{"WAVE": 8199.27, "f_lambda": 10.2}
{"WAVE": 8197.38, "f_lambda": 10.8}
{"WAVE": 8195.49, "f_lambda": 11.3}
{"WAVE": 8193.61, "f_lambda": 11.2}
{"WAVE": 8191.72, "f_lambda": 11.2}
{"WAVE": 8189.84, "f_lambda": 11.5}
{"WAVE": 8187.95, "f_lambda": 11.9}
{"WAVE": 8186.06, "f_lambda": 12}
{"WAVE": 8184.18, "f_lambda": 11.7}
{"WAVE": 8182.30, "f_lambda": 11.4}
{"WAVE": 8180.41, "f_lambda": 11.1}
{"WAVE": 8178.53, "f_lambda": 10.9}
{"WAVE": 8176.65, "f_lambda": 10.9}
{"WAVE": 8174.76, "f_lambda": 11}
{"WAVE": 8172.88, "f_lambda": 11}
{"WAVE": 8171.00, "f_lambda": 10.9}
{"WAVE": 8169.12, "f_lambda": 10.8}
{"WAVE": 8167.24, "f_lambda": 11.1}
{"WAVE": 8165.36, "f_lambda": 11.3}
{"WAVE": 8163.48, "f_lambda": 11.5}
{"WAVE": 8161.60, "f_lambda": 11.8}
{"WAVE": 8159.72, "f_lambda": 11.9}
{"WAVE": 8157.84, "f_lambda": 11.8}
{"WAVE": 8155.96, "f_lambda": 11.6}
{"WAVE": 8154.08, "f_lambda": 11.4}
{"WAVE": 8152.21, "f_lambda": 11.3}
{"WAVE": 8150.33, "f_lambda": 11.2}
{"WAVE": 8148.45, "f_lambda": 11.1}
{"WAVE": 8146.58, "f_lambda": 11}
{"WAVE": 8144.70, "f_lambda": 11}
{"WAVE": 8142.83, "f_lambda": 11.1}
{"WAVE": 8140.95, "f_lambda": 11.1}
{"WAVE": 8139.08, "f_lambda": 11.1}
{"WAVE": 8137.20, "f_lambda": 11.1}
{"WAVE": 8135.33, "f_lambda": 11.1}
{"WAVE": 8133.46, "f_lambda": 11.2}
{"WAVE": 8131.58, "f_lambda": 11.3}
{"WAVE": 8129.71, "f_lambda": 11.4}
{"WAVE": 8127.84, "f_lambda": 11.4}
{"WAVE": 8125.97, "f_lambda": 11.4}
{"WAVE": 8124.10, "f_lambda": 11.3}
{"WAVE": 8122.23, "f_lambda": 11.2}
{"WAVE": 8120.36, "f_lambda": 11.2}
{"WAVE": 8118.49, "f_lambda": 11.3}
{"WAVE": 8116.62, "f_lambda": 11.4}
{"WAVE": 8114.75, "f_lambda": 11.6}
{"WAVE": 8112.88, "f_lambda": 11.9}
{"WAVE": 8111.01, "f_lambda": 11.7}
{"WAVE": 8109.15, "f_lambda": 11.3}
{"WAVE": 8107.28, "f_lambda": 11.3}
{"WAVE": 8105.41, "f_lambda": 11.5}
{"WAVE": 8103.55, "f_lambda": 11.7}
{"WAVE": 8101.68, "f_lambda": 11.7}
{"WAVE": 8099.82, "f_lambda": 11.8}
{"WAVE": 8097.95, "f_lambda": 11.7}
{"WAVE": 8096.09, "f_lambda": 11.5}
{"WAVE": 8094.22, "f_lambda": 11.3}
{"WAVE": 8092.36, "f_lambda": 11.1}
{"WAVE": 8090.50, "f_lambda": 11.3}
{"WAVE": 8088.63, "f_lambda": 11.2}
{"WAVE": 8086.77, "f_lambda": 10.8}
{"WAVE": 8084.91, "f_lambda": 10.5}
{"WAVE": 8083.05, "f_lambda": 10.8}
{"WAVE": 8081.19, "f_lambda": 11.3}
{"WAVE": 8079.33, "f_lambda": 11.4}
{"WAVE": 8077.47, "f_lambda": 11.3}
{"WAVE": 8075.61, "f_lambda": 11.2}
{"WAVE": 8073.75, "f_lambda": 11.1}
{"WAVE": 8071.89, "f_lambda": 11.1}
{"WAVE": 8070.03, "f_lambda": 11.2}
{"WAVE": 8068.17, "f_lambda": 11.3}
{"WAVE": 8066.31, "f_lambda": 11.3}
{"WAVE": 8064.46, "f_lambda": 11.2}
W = 11.2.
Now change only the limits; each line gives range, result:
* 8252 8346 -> 11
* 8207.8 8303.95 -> 11.1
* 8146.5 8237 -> 11.1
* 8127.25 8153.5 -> 11.2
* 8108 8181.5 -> 11.3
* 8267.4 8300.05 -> 11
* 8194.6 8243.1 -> 10.9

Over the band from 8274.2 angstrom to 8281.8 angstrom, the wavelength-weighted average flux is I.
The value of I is 10.8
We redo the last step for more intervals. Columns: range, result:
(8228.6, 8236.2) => 11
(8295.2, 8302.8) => 10.9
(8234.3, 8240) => 10.7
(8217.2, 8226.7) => 11.2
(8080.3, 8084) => 11.1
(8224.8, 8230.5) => 11.3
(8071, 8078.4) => 11.2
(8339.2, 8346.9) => 10.8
